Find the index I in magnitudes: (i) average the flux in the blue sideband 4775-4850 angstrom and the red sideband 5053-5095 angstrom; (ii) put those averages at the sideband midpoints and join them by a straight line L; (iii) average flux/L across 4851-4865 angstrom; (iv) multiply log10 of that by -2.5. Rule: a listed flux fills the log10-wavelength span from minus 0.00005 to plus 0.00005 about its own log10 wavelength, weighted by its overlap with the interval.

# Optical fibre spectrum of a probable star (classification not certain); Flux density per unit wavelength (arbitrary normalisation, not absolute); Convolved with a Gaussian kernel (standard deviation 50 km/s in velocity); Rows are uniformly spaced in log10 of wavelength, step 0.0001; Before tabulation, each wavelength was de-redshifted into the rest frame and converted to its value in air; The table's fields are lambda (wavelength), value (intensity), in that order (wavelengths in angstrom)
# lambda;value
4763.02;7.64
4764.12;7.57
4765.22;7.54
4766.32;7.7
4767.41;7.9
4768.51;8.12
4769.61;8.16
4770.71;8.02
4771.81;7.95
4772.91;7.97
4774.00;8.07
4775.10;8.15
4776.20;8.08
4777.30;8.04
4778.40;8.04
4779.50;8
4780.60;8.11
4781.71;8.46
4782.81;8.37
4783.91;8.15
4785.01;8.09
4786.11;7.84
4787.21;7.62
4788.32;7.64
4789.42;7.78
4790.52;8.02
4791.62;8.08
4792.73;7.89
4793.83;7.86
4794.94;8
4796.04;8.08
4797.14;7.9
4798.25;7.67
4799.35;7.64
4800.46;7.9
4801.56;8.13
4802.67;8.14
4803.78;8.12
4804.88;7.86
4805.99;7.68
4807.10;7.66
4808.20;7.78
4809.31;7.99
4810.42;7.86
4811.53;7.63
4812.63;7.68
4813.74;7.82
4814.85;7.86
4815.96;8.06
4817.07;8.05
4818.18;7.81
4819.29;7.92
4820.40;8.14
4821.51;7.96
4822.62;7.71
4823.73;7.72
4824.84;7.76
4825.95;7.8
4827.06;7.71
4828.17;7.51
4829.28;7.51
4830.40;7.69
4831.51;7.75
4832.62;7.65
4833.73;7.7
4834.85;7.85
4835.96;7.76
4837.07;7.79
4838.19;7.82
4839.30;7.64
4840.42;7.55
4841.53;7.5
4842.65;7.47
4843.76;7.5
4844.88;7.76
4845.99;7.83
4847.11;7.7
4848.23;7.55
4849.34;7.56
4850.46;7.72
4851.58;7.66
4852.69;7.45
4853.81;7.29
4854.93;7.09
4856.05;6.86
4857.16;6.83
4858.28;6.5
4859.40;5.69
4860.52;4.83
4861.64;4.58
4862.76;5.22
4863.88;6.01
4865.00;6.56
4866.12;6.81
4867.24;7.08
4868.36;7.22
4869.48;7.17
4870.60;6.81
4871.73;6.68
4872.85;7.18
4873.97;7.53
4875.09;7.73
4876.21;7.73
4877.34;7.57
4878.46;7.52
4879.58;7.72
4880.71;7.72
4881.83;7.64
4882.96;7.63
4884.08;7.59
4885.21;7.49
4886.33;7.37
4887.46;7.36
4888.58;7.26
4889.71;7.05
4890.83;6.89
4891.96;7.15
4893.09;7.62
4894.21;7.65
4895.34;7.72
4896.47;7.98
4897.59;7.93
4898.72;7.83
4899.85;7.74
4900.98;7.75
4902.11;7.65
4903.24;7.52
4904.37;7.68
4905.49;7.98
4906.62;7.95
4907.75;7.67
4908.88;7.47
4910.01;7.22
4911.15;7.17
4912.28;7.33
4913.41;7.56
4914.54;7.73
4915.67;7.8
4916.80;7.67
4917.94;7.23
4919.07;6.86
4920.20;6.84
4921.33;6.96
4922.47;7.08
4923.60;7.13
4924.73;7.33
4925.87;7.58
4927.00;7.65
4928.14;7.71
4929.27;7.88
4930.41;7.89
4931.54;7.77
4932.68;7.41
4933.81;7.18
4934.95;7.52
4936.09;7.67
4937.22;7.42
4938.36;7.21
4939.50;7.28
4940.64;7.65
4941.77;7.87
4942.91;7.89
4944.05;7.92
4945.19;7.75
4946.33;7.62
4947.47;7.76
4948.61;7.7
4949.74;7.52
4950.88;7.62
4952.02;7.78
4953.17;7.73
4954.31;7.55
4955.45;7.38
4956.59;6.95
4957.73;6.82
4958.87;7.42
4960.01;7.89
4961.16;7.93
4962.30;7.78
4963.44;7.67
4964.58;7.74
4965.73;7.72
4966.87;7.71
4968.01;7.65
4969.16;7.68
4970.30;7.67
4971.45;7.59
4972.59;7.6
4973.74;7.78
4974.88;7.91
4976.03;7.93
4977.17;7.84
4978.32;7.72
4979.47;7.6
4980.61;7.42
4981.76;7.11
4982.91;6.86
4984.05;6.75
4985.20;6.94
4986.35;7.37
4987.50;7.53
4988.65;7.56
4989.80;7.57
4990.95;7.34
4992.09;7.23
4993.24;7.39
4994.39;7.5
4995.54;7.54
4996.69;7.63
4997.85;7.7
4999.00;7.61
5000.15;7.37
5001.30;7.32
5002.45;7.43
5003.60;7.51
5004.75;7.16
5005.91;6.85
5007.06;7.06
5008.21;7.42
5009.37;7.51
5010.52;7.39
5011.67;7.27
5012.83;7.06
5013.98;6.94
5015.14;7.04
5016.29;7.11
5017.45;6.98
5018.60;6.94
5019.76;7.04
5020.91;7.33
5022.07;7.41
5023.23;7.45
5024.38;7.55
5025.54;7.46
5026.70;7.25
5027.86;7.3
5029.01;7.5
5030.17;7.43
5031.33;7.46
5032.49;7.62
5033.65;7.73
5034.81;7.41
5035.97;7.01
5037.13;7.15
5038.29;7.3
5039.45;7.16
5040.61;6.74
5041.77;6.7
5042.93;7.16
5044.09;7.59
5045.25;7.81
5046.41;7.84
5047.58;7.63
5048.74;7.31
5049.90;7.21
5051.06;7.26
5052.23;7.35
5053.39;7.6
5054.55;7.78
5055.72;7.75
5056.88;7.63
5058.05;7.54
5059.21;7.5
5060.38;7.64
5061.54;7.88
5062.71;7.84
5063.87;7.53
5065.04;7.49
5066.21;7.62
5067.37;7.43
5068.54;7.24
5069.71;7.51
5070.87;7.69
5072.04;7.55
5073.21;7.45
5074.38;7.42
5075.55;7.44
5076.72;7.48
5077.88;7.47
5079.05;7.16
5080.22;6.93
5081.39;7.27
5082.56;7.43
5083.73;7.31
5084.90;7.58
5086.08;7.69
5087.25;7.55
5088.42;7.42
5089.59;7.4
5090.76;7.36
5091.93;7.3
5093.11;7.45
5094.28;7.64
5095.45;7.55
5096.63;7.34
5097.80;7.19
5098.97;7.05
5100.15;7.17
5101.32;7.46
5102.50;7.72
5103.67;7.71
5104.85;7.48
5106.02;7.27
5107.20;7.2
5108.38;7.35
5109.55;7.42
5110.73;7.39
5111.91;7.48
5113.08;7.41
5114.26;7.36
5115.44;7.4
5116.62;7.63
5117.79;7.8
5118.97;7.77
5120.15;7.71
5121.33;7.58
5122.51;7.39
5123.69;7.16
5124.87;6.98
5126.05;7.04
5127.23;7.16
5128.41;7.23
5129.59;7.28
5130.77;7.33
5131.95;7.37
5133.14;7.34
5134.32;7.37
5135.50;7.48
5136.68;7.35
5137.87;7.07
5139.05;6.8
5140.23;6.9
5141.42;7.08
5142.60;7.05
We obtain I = 0.22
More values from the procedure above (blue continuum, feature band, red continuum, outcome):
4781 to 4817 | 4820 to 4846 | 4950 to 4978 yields 0.021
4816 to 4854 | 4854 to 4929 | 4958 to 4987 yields 0.061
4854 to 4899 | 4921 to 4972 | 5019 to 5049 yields -0.055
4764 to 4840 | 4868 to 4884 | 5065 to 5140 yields 0.048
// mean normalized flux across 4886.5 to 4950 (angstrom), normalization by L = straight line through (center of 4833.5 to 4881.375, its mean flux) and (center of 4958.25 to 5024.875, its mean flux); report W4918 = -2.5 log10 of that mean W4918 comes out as -0.04 mag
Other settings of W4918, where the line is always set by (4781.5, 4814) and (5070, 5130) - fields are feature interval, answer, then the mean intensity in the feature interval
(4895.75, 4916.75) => 0.01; 7.67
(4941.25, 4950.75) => -0.01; 7.75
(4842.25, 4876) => 0.13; 6.94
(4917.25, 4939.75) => 0.04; 7.38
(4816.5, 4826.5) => 0.00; 7.88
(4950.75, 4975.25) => 0.00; 7.61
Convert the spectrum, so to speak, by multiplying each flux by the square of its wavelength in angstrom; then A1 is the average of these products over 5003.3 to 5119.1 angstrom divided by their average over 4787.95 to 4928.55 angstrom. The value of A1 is 1.07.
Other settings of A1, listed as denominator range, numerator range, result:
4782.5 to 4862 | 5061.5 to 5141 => 1.09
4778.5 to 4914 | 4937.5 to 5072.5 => 1.05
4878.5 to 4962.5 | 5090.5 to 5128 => 1.06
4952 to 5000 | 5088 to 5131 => 1.04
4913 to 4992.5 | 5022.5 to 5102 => 1.03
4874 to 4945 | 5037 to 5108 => 1.05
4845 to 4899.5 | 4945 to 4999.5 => 1.10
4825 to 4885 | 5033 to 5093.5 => 1.12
